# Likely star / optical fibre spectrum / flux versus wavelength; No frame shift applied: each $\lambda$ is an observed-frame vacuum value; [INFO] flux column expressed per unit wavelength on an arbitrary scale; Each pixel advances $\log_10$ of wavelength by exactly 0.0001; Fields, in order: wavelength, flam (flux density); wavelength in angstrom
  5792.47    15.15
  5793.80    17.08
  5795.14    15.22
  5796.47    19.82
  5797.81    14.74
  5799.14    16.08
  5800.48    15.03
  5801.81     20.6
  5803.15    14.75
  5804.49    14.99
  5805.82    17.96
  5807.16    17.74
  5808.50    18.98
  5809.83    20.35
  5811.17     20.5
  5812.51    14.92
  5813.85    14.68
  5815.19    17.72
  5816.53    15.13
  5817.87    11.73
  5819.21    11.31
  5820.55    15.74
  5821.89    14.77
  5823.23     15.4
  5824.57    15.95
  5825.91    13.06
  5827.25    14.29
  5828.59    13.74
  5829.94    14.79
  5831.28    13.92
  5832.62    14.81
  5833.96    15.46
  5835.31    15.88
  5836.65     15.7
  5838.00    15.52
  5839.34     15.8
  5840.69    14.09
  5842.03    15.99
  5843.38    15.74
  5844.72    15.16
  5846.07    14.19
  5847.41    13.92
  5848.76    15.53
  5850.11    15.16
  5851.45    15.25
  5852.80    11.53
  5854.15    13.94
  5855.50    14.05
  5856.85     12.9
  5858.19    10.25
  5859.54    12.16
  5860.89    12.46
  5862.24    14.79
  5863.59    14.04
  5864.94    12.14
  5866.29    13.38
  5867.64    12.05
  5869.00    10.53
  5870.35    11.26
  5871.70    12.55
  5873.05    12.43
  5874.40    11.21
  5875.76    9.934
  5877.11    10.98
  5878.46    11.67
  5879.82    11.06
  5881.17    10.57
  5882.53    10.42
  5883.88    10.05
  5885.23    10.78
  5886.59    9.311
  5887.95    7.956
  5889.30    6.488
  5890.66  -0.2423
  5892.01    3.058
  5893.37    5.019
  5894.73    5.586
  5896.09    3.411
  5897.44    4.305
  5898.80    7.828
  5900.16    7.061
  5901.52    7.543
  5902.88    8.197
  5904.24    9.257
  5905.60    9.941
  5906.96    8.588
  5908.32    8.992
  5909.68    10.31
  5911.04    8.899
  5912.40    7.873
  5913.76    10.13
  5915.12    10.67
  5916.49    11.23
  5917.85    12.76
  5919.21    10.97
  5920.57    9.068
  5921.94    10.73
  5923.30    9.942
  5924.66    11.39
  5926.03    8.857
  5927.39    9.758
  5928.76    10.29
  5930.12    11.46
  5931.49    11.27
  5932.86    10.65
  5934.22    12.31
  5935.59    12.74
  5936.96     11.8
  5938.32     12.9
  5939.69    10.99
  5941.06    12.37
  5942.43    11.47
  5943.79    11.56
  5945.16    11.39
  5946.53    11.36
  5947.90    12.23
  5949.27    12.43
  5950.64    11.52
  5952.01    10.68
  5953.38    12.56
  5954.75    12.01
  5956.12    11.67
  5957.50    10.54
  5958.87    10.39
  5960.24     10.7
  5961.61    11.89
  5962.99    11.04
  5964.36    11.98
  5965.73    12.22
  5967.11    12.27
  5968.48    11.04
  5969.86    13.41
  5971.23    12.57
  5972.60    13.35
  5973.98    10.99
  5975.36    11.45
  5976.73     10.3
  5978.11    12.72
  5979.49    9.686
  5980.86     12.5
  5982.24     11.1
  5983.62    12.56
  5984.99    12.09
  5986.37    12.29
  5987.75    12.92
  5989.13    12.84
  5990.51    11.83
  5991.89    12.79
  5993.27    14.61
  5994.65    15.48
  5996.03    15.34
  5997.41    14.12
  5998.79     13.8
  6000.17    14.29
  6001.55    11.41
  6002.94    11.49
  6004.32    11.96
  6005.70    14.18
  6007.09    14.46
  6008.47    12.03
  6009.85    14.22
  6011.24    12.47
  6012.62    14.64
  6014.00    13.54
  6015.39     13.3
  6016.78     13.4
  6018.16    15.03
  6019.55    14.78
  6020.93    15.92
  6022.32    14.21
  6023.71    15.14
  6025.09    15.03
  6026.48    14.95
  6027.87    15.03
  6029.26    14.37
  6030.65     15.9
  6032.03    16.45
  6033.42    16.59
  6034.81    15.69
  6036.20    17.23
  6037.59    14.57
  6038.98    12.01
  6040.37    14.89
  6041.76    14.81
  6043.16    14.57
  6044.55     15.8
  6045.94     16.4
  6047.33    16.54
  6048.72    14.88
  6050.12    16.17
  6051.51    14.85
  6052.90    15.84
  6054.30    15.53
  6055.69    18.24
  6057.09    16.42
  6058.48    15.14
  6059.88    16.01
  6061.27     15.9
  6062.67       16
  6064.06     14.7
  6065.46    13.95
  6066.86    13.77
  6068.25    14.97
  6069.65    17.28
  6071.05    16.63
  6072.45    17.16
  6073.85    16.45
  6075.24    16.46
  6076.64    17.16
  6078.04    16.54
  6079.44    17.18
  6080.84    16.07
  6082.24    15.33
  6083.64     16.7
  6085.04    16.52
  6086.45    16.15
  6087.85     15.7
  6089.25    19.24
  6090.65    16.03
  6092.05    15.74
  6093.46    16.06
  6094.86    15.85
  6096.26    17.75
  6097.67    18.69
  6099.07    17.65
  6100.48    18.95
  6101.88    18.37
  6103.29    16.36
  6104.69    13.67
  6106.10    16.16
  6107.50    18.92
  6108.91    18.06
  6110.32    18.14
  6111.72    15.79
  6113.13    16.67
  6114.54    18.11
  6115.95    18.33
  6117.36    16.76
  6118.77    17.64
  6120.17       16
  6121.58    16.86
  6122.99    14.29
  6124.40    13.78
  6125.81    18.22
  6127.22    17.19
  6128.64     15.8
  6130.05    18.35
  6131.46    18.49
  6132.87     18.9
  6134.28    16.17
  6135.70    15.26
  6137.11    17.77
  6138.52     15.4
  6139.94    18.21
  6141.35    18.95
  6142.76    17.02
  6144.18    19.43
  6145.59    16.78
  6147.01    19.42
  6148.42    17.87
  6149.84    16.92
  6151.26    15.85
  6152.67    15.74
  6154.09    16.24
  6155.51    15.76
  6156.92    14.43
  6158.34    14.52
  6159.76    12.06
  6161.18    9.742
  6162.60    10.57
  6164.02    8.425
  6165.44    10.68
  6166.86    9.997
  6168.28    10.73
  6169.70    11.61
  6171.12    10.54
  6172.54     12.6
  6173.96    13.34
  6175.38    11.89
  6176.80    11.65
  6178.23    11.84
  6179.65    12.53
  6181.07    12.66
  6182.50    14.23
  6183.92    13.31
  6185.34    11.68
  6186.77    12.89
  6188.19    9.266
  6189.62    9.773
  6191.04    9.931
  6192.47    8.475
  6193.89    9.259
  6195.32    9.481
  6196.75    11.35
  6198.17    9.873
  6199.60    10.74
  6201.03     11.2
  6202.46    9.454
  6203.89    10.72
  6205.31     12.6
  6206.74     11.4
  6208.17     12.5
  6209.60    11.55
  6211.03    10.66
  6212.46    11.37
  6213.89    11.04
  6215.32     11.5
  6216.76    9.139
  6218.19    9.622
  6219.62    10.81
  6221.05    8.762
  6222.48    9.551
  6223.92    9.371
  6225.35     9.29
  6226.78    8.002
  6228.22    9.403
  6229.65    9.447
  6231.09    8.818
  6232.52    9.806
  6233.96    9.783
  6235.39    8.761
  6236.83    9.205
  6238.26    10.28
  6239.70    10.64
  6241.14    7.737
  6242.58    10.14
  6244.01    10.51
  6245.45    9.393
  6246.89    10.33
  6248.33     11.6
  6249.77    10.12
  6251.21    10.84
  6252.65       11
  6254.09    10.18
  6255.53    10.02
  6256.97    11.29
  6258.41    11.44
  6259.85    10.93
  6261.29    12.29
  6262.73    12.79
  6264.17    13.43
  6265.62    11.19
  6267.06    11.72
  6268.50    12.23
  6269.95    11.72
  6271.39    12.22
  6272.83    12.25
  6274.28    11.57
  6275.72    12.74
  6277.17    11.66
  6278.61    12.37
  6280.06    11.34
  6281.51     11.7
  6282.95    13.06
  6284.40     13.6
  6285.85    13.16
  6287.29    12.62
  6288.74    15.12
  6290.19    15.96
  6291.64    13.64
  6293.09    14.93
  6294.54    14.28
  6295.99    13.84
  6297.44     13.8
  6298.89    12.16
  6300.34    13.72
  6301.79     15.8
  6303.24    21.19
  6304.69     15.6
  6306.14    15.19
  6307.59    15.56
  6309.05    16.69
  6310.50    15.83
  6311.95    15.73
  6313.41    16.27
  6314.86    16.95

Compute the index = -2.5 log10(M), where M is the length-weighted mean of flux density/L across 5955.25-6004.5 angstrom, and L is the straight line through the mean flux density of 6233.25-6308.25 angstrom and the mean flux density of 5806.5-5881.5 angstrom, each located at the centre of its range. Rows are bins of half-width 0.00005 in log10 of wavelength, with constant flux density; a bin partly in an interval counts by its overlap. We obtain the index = 0.10 mag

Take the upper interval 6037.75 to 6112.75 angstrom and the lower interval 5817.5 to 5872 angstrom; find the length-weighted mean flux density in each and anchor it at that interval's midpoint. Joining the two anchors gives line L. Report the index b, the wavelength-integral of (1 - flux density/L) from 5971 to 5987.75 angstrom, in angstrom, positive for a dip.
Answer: 3.8 angstrom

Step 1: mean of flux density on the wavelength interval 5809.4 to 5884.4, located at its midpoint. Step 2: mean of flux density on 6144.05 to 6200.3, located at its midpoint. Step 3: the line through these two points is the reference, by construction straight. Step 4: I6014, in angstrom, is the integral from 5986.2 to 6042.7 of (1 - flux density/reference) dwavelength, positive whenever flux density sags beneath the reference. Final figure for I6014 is -4.5 angstrom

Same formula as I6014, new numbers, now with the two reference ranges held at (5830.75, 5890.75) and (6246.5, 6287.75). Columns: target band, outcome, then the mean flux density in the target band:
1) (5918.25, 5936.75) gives 2.5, 10.8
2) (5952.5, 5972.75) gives 1.0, 11.8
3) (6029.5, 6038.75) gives -2.7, 15.8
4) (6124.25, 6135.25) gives -4.7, 17.2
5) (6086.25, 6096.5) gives -3.7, 16.5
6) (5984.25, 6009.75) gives -1.9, 13.2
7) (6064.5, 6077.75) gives -4.1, 16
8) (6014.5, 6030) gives -3.0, 14.6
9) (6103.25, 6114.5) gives -4.4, 16.8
